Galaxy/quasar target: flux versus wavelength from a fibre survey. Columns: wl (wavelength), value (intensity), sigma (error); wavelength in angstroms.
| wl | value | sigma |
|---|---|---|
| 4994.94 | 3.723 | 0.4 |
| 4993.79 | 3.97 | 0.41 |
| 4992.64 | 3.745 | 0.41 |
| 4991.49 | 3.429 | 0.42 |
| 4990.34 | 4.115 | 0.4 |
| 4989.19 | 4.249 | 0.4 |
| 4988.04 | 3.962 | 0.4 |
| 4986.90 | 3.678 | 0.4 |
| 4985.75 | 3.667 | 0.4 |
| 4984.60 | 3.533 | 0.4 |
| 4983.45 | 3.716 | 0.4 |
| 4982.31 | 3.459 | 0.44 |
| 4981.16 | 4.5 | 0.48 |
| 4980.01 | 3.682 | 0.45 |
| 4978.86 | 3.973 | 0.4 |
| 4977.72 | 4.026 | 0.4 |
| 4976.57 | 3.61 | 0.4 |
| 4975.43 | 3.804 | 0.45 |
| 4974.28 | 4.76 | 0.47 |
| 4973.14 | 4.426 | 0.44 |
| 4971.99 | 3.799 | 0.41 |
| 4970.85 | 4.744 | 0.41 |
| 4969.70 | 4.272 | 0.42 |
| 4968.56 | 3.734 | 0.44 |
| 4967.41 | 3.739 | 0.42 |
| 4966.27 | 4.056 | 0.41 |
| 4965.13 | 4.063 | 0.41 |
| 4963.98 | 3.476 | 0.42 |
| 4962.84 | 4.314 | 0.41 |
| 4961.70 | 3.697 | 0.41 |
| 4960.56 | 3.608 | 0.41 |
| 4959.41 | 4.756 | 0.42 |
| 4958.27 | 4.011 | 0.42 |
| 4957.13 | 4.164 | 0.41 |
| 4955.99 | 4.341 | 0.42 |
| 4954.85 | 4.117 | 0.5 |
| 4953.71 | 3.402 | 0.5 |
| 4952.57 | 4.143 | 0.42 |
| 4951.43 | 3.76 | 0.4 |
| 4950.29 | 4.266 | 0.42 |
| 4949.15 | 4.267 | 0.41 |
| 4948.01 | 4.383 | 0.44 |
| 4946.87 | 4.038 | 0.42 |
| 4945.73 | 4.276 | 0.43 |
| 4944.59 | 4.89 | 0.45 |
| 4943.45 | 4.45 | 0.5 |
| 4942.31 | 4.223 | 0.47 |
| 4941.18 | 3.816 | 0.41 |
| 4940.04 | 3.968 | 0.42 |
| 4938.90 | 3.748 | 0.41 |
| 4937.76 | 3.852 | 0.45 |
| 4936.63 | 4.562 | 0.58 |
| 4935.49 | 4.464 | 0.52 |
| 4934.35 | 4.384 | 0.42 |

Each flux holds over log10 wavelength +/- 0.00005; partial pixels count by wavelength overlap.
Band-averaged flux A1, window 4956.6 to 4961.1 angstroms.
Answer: 4.13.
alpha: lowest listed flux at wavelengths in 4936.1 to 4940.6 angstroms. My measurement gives 3.748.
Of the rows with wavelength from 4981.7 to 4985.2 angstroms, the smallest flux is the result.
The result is 3.459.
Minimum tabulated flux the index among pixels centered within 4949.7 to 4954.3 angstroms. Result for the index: 3.402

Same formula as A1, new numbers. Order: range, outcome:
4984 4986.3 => 3.59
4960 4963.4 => 3.88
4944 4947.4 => 4.4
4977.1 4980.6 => 3.89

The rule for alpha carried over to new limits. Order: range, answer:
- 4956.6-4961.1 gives 3.608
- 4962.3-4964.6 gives 3.476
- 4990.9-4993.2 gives 3.429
